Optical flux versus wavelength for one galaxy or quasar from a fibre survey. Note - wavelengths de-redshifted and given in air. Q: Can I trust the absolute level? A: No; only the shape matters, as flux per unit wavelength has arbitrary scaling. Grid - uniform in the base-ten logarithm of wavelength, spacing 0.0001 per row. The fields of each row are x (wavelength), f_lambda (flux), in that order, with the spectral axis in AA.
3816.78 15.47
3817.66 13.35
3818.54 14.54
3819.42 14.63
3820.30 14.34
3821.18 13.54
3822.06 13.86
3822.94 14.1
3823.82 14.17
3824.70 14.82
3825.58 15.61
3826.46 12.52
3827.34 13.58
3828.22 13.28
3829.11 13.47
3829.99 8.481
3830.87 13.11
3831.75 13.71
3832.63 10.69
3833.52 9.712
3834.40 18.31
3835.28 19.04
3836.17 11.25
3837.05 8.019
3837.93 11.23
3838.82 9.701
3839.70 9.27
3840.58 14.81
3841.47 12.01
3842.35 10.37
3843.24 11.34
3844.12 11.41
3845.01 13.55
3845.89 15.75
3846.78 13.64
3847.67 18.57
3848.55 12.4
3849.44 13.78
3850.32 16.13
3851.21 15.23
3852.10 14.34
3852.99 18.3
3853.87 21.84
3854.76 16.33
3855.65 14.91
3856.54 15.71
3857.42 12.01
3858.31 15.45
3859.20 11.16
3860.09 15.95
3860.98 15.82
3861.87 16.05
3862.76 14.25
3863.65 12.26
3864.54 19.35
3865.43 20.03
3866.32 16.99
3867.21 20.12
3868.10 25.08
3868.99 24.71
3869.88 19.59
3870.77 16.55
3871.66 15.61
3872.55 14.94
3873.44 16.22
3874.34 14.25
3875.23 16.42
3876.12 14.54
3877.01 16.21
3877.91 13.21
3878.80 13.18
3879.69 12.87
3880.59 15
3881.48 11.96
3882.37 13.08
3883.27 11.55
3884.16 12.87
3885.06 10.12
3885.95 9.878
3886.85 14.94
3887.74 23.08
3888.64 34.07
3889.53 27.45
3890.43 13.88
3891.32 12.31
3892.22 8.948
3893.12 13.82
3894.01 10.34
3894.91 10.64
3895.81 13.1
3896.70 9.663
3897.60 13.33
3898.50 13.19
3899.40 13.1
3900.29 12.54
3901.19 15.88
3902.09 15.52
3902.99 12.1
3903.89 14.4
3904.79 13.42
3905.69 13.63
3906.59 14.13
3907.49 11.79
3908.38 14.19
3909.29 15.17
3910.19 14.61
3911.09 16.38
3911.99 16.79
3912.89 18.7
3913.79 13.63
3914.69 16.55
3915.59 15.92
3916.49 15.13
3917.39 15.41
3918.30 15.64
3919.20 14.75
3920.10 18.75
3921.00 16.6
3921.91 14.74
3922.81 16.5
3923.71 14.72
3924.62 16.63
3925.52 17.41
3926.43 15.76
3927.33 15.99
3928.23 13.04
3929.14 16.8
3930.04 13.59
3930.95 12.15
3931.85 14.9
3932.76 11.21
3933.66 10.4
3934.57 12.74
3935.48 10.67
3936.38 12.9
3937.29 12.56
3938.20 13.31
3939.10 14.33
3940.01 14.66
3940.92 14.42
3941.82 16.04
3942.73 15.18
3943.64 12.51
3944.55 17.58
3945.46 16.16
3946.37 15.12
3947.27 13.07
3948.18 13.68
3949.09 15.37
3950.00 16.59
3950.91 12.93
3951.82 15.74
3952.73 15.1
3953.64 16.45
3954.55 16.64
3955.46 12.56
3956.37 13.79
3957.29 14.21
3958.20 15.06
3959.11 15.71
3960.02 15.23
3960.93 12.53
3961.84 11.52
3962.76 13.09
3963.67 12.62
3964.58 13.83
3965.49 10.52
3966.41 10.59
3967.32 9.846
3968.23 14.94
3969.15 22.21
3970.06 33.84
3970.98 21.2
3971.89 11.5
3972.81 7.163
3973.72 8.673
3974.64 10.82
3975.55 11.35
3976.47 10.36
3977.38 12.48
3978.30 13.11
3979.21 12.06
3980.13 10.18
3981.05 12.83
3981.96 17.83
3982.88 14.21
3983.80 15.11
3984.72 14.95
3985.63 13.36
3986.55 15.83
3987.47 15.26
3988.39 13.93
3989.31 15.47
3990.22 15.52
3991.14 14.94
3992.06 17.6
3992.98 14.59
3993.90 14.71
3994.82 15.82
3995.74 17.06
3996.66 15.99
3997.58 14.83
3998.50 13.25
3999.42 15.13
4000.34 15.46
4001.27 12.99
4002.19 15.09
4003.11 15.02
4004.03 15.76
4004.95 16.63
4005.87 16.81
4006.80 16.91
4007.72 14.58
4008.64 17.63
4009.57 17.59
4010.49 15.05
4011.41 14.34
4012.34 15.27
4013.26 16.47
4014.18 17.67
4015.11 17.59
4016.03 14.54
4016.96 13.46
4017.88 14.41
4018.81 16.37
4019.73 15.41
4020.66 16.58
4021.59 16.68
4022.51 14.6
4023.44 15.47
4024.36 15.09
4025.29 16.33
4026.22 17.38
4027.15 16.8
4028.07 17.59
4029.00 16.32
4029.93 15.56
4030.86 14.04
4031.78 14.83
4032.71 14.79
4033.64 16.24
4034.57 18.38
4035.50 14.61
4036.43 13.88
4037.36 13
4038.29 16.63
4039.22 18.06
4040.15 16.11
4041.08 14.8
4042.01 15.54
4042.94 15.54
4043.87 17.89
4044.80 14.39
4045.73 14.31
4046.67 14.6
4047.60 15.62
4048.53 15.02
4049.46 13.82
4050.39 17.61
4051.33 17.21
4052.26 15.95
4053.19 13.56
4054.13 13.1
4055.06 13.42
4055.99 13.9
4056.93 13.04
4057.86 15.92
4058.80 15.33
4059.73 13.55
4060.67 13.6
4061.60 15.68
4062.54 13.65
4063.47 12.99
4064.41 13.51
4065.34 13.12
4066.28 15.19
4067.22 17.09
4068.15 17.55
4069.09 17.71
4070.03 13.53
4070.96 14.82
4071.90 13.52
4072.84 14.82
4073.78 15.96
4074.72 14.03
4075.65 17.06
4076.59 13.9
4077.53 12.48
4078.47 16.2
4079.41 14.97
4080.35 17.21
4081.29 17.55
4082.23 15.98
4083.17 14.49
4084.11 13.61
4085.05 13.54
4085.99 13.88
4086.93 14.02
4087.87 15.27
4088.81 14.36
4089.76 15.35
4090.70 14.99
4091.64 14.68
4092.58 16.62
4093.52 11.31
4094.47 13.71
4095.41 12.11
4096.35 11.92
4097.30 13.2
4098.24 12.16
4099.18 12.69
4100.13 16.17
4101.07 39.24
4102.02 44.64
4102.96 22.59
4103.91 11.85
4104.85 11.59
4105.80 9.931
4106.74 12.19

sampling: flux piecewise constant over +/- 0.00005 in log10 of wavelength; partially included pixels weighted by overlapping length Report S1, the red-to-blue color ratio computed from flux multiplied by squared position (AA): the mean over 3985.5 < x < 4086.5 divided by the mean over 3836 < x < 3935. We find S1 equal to 1.11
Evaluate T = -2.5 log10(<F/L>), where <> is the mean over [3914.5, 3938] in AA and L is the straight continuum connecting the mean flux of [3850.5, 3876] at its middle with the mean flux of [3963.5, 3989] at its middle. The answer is 0.04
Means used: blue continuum 16.7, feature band 14.6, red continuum 14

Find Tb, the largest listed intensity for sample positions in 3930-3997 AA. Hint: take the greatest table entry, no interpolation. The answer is 33.84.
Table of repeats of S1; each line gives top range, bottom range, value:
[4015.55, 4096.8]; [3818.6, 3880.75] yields 1.14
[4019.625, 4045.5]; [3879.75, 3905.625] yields 1.19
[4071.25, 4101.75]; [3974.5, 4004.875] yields 1.12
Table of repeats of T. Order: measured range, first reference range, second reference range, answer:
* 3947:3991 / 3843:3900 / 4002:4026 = 0.11 mag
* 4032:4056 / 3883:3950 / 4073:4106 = 0.02 mag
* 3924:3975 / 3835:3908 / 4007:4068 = 0.05 mag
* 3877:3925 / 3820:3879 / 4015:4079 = 0.01 mag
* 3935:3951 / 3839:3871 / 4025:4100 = 0.08 mag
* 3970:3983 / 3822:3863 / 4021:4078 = 0.12 mag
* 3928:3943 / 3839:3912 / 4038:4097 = 0.11 mag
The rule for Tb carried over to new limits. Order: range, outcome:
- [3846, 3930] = 34.07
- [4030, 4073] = 18.38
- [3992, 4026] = 17.67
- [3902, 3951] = 18.75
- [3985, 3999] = 17.6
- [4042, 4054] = 17.89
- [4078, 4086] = 17.55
